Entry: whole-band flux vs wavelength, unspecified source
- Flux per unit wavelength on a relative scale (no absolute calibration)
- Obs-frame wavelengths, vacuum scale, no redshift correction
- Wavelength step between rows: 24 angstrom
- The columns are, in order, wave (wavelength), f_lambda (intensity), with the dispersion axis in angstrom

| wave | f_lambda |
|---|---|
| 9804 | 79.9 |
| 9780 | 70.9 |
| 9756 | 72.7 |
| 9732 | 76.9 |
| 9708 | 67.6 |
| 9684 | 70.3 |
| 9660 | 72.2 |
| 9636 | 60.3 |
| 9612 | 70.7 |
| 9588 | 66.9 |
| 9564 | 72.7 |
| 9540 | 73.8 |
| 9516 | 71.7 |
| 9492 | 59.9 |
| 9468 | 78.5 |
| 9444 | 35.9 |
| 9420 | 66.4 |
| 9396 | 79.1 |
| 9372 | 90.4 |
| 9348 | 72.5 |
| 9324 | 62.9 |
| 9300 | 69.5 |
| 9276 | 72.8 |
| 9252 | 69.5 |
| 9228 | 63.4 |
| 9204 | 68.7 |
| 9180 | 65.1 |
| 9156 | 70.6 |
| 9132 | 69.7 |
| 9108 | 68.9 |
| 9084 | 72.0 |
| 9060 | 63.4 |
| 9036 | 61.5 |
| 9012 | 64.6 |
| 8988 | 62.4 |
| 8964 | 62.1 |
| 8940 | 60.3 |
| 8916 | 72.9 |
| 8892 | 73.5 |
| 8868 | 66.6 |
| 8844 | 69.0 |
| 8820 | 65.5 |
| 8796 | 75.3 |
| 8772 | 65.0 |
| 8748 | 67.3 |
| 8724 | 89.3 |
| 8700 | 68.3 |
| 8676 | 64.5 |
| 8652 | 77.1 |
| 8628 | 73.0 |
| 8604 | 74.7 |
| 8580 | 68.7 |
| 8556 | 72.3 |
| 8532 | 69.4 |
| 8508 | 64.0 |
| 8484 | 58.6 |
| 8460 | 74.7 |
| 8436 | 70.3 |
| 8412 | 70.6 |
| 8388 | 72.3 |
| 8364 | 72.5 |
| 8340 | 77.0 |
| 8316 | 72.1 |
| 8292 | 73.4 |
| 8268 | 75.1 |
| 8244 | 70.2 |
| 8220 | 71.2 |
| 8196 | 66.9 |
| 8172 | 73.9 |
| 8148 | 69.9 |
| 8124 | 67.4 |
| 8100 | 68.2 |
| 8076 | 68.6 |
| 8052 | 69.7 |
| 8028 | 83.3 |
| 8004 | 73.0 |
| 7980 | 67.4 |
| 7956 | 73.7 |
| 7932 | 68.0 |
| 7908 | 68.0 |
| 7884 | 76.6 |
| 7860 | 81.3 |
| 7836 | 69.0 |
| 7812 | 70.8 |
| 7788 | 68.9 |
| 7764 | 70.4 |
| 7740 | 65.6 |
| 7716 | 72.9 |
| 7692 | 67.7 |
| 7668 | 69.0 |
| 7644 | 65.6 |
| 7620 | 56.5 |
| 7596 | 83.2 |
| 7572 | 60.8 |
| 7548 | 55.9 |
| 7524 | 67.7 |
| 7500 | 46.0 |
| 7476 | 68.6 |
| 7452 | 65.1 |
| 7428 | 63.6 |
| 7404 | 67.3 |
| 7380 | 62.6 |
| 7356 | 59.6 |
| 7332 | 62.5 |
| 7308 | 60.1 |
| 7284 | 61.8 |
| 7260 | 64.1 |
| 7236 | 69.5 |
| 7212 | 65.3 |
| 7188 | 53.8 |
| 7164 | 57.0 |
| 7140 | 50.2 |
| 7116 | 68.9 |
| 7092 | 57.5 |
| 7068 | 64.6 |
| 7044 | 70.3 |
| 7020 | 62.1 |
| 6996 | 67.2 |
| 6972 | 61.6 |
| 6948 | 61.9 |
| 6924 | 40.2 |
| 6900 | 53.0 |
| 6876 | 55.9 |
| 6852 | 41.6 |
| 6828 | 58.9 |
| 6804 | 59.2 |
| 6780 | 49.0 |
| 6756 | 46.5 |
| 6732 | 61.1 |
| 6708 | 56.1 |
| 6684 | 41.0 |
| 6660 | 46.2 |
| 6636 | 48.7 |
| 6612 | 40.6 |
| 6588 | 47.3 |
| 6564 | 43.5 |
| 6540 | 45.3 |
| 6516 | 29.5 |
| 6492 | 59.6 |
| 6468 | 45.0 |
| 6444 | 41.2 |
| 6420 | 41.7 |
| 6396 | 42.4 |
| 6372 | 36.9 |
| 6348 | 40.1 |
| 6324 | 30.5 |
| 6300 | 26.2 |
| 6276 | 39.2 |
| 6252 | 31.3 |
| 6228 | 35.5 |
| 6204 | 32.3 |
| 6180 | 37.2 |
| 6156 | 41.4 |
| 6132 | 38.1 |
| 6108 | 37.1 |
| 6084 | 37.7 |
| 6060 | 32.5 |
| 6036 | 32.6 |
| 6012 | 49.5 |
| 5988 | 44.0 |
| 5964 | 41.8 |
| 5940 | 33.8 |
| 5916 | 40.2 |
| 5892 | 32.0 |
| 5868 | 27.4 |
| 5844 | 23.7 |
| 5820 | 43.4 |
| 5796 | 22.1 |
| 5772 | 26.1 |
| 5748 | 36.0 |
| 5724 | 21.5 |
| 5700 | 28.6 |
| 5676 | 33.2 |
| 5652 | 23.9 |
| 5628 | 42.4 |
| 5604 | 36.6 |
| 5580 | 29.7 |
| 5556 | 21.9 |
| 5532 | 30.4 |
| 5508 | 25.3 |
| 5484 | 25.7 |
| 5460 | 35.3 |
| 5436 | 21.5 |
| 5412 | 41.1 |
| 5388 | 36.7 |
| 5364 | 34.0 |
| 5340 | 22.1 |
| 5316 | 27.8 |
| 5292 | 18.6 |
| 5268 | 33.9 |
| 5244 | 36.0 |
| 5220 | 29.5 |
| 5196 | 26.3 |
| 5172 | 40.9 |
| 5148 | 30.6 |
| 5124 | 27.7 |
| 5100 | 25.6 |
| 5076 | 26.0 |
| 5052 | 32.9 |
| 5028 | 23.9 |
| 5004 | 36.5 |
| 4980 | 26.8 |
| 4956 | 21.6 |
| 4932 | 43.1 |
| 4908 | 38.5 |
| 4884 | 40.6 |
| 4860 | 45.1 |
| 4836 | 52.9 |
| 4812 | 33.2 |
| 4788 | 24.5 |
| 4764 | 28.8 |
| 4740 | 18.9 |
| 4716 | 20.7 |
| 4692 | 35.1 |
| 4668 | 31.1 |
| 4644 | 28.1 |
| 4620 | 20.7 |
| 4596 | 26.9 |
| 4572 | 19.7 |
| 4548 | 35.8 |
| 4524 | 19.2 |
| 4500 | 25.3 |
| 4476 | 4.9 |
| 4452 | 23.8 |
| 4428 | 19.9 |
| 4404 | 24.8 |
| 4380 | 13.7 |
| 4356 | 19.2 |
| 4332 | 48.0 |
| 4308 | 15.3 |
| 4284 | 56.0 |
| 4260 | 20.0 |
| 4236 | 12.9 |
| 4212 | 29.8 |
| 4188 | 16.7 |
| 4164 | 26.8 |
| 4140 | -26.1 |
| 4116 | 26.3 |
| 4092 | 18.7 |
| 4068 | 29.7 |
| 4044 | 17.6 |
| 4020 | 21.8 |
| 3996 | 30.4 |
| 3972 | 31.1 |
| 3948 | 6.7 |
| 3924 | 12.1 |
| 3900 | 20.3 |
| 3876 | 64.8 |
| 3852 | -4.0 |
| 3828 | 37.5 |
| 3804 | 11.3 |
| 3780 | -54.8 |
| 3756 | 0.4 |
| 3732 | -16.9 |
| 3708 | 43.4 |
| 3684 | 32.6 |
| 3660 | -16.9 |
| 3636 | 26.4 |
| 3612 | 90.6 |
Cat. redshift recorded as 0.74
